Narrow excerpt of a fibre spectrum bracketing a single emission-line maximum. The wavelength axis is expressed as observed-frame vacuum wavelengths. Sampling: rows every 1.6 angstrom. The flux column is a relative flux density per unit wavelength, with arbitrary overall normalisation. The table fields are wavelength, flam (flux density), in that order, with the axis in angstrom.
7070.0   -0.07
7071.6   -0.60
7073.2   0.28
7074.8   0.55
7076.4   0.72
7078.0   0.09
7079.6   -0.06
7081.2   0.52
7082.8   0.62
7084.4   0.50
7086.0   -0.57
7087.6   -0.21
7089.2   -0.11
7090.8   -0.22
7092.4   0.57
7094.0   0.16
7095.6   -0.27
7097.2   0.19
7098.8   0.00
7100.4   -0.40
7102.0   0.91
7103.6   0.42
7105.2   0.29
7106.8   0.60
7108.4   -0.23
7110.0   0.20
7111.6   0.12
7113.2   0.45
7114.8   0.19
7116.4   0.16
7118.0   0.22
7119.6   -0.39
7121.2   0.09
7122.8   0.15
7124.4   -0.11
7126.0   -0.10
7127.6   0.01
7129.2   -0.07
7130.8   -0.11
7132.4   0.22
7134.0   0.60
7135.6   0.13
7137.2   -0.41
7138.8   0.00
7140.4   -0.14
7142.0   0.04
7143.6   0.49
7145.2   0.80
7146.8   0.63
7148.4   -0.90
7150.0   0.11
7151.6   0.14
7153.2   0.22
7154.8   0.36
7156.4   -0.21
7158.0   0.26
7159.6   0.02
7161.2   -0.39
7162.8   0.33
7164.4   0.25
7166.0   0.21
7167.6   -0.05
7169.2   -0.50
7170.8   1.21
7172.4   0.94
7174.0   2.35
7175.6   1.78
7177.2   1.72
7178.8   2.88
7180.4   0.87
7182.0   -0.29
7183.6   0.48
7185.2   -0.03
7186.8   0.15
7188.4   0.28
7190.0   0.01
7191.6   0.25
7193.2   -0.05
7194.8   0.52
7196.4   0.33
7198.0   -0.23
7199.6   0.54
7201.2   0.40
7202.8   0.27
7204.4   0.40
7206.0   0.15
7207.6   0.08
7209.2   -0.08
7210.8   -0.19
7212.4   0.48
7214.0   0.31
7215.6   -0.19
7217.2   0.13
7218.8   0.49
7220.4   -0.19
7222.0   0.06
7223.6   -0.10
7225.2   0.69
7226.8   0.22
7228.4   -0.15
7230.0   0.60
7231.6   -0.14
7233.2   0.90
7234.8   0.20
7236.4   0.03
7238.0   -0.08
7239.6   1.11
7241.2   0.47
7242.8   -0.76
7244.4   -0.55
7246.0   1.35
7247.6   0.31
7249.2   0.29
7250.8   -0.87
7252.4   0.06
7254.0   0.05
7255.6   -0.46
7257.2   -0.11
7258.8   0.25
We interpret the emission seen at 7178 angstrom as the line [O II]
